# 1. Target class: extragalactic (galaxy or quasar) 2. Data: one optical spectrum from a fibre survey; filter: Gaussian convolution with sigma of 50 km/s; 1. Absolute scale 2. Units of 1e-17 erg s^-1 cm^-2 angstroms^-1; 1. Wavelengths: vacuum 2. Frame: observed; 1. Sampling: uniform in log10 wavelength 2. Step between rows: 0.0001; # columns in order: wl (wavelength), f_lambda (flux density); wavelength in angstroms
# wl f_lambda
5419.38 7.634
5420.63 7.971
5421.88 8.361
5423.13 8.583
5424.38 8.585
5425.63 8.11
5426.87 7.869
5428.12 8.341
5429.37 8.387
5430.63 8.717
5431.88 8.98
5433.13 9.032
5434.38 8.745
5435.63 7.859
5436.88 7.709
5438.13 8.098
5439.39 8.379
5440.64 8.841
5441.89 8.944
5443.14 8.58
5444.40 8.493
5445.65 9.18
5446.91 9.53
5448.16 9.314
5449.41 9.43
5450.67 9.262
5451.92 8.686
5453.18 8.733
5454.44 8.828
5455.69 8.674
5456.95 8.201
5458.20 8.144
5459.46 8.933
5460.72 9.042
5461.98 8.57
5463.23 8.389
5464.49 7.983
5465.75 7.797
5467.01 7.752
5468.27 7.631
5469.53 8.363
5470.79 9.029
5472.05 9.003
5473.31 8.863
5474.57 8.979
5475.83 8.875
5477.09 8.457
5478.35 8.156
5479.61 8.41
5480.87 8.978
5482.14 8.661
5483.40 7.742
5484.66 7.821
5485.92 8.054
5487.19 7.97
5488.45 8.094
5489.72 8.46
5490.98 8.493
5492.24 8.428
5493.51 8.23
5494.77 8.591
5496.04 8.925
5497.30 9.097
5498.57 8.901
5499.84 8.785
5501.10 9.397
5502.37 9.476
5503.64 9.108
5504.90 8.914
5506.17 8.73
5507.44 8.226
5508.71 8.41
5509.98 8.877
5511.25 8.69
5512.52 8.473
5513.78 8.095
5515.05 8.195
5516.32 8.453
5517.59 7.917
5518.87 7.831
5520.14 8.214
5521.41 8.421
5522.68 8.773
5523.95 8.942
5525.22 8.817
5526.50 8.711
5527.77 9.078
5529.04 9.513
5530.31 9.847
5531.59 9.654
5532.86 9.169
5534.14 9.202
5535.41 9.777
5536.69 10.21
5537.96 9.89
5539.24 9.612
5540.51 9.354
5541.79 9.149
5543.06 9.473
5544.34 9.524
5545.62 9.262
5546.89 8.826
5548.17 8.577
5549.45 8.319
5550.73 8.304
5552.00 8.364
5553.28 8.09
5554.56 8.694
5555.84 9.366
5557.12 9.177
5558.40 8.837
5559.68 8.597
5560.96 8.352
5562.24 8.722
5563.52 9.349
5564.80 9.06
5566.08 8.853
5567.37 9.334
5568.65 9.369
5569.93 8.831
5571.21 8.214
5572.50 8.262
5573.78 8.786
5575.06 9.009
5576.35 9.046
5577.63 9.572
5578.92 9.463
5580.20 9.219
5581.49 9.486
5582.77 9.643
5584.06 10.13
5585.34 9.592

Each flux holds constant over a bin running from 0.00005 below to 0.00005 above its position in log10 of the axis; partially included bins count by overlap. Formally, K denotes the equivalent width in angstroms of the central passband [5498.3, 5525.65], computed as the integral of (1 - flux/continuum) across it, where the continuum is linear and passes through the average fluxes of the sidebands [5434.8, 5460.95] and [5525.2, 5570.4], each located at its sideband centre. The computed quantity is 1.03 angstroms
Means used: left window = 8.7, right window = 9.09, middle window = 8.62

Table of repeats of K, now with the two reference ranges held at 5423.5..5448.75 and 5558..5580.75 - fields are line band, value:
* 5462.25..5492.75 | 1.20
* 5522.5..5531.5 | -0.33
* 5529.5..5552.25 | -1.04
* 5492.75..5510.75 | -0.15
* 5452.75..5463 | 0.02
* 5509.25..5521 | 0.65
